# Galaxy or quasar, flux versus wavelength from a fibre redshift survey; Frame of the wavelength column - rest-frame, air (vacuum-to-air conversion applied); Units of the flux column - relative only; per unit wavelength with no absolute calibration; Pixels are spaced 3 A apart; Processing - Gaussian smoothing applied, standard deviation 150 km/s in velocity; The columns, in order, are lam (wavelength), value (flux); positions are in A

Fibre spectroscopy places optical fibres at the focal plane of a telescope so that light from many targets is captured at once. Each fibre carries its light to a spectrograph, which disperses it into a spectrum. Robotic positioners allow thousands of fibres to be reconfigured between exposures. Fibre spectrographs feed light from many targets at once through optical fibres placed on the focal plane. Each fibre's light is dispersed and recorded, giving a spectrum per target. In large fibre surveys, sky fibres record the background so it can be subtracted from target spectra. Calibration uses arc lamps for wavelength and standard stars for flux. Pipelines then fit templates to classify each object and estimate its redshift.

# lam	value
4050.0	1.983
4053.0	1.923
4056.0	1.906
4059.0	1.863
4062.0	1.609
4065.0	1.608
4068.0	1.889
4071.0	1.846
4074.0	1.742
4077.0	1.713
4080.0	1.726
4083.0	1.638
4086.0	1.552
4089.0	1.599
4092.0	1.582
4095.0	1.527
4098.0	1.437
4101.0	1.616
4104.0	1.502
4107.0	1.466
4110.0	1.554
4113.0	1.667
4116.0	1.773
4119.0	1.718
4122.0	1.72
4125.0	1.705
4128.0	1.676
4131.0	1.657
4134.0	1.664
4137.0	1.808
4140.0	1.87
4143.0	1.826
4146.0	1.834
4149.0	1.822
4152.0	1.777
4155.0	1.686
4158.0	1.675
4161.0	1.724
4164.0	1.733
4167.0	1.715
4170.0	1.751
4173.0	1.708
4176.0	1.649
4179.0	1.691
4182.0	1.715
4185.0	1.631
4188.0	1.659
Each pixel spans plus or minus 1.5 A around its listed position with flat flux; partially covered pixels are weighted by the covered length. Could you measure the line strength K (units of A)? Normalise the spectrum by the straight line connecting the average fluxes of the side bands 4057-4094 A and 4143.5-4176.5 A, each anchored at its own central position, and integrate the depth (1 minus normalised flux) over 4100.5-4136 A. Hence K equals 1.5 A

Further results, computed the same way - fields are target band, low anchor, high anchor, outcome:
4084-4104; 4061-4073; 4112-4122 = 2.1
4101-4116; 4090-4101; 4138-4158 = 0.2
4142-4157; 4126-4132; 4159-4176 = -0.8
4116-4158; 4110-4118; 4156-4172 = -1.2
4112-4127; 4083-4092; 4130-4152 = -0.1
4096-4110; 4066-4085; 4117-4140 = 1.8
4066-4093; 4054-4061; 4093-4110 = -0.1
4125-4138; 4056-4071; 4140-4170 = 0.5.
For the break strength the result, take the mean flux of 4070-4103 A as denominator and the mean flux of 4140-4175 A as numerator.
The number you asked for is 1.1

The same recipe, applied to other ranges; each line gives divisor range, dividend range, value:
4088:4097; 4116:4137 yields 1.09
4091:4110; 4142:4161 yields 1.16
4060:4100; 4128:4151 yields 1.07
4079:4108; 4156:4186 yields 1.09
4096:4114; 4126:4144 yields 1.14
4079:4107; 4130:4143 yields 1.12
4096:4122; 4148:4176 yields 1.08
